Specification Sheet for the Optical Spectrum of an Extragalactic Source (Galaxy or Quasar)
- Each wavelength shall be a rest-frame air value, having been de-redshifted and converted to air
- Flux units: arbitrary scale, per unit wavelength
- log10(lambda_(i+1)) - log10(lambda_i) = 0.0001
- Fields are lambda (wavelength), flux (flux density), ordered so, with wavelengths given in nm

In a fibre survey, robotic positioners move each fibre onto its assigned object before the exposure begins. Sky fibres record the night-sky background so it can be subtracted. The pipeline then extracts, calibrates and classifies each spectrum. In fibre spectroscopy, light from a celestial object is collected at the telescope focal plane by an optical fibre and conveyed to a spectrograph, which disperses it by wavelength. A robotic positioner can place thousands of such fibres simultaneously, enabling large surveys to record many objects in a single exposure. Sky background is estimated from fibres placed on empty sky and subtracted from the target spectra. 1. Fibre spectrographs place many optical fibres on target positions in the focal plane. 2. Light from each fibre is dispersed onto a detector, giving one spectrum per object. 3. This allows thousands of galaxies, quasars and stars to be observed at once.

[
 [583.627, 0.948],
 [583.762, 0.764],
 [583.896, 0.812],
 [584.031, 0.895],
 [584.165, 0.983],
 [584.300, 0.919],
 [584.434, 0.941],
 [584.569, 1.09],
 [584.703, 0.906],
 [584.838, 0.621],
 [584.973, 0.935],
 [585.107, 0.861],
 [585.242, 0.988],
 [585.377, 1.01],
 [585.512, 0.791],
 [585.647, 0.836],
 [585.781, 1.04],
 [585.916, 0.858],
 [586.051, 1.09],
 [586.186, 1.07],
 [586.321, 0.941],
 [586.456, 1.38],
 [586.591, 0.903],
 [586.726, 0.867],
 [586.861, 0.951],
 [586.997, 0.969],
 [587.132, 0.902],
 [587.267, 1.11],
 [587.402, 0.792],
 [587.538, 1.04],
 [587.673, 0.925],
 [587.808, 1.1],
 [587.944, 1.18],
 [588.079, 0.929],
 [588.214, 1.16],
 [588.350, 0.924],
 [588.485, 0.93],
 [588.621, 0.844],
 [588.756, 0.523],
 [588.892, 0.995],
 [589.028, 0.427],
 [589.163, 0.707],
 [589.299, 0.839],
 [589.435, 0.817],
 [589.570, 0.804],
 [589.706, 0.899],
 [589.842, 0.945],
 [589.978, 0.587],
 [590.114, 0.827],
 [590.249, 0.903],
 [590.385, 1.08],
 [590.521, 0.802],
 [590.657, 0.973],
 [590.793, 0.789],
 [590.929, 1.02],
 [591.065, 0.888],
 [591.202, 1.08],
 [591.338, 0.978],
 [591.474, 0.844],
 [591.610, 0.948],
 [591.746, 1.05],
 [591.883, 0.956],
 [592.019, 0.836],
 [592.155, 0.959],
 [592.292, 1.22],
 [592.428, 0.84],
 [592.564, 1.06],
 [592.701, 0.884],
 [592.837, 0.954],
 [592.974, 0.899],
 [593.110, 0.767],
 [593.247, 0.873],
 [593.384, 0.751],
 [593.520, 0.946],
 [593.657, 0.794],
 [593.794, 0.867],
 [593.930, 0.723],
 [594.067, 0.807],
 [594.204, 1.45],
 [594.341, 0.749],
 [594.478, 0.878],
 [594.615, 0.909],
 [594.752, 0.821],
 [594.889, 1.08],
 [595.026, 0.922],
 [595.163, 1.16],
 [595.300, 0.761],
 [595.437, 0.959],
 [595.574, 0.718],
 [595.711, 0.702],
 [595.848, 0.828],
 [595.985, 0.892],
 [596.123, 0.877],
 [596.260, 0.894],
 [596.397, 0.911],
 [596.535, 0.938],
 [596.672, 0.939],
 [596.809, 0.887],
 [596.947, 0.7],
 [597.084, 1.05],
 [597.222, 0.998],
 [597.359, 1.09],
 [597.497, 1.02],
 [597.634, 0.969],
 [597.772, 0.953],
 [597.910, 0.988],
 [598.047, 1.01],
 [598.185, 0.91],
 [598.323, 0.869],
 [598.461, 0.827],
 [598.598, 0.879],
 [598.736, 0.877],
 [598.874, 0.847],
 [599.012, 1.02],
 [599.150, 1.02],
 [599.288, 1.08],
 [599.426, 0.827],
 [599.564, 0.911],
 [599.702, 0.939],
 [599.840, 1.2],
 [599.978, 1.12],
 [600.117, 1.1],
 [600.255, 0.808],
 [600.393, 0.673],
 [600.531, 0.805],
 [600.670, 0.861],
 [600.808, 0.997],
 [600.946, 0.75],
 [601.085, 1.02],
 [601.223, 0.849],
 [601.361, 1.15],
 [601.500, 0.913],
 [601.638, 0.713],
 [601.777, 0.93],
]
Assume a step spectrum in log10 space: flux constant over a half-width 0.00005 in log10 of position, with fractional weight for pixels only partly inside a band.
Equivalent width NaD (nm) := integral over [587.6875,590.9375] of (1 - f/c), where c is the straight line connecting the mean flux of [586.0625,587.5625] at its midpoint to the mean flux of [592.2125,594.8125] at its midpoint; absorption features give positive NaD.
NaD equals 0.30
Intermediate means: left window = 0.995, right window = 0.905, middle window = 0.873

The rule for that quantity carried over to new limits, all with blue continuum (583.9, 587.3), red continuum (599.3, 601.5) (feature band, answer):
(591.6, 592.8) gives -0.04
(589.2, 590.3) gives 0.14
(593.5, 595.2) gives 0.03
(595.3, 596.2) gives 0.11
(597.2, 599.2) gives -0.02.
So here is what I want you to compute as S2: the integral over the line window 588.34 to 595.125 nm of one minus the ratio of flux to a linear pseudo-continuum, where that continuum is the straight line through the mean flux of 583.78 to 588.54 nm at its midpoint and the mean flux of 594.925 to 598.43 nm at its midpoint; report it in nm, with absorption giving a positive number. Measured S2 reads 0.35 nm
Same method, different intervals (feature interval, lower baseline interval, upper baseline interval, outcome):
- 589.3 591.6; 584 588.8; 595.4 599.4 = 0.12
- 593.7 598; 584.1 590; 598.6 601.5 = 0.07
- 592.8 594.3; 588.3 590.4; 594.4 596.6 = -0.04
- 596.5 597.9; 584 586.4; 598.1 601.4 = -0.04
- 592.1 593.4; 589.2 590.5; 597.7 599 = -0.08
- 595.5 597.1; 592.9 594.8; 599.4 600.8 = 0.07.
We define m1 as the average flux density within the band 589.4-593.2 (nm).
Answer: 0.915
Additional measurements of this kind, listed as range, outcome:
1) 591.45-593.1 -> 0.951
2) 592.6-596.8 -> 0.89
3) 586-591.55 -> 0.92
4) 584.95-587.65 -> 0.967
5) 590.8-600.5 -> 0.926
